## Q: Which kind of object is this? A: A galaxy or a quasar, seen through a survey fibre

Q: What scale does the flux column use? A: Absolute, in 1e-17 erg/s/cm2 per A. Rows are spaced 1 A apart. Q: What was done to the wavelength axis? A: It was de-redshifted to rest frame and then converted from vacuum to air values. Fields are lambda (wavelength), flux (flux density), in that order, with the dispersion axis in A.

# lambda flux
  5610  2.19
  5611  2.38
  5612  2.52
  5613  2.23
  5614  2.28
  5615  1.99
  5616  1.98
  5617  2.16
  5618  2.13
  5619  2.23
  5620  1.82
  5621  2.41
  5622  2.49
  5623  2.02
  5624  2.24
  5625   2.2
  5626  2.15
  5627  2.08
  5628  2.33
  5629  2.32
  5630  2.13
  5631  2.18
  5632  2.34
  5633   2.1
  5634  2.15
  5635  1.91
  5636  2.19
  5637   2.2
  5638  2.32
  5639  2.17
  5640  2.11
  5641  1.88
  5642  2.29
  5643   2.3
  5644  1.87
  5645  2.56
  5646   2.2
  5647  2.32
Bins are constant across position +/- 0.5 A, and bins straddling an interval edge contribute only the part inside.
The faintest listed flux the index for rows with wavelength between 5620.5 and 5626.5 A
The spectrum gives 2.02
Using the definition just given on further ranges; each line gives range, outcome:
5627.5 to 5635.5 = 1.91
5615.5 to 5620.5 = 1.82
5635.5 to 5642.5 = 1.88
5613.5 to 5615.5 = 1.99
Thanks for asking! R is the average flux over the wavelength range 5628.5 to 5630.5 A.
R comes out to 2.22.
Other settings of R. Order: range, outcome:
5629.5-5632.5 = 2.22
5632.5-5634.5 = 2.12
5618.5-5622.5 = 2.24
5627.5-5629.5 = 2.33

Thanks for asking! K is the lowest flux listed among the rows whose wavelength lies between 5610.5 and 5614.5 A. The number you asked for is 2.23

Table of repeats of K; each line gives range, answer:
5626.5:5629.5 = 2.08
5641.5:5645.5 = 1.87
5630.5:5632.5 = 2.18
